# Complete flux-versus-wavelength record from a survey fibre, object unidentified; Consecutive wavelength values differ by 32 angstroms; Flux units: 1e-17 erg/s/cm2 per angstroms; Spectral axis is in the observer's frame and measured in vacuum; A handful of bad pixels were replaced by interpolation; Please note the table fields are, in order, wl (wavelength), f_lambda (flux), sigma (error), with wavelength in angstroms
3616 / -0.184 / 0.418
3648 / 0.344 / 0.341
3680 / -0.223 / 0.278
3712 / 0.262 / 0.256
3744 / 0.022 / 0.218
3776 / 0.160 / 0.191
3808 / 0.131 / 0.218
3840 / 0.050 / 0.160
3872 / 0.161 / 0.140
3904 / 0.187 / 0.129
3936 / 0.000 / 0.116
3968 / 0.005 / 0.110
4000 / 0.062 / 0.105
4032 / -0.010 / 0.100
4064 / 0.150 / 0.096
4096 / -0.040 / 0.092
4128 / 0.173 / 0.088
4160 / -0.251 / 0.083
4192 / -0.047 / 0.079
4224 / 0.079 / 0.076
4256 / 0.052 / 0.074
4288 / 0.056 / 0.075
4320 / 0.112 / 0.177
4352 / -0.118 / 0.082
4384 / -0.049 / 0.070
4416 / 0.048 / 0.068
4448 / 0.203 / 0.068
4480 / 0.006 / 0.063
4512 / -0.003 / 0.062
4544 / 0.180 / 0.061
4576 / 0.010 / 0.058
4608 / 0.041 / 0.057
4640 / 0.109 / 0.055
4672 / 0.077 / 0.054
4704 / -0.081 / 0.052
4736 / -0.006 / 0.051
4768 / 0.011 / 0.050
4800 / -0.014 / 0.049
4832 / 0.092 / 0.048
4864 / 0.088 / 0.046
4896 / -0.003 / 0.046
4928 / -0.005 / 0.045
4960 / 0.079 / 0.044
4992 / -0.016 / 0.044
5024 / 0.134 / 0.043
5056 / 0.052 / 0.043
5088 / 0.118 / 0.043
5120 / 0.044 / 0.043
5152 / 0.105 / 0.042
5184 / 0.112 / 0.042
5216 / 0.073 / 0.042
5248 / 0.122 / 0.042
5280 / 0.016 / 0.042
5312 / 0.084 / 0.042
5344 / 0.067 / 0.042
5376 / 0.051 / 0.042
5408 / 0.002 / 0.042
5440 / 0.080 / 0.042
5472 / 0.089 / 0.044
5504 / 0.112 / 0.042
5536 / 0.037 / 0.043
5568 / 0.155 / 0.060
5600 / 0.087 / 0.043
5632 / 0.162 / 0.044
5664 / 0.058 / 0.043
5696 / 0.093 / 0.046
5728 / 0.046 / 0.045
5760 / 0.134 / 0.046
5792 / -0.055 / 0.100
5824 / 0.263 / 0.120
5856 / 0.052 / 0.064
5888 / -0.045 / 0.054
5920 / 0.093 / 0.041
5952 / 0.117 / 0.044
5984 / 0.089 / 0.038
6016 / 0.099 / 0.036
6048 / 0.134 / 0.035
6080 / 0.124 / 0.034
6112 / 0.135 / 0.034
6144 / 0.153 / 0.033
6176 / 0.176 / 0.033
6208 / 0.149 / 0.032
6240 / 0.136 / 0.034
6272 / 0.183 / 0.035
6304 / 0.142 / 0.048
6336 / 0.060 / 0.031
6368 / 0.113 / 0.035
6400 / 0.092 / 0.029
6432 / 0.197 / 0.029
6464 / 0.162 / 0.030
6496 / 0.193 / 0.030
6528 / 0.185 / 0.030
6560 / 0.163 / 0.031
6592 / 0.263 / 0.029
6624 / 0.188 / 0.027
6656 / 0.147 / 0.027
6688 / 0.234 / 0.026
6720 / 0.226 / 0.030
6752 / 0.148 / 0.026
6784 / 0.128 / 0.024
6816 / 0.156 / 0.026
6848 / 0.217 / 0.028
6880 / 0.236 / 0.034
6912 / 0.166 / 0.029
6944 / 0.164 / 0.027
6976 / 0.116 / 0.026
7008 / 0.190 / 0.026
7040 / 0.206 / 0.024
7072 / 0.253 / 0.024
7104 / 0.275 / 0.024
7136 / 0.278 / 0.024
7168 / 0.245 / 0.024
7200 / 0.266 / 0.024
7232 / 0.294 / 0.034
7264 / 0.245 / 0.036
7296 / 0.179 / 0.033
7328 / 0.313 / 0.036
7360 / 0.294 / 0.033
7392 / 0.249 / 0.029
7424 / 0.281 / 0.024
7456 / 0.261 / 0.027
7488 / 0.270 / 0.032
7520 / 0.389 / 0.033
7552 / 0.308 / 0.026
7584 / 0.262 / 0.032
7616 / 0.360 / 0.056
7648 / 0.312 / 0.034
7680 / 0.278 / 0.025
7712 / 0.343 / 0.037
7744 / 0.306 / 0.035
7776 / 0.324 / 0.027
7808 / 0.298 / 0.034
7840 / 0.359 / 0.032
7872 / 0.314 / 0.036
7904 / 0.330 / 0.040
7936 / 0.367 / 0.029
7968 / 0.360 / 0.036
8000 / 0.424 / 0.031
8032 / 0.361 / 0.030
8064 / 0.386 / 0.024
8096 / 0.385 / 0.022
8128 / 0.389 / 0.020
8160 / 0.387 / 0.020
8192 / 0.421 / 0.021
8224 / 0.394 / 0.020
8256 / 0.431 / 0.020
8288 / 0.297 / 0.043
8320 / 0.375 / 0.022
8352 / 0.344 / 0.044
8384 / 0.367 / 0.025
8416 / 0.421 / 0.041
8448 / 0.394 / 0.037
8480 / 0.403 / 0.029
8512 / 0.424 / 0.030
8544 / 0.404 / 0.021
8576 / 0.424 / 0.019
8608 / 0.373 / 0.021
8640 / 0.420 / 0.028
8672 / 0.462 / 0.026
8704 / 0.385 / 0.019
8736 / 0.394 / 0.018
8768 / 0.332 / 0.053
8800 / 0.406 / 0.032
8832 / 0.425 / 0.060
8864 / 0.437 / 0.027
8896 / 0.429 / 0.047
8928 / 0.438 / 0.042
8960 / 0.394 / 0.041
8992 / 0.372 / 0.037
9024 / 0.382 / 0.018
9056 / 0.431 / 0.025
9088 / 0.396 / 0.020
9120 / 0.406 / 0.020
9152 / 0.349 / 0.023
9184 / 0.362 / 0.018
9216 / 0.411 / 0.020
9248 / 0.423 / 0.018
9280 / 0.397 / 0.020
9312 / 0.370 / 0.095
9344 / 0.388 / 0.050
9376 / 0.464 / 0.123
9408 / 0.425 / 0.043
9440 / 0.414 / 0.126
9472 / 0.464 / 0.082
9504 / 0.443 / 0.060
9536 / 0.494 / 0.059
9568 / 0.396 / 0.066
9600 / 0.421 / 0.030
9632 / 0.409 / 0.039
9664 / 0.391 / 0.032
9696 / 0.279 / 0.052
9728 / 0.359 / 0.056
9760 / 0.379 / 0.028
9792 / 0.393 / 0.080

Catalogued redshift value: 0.771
